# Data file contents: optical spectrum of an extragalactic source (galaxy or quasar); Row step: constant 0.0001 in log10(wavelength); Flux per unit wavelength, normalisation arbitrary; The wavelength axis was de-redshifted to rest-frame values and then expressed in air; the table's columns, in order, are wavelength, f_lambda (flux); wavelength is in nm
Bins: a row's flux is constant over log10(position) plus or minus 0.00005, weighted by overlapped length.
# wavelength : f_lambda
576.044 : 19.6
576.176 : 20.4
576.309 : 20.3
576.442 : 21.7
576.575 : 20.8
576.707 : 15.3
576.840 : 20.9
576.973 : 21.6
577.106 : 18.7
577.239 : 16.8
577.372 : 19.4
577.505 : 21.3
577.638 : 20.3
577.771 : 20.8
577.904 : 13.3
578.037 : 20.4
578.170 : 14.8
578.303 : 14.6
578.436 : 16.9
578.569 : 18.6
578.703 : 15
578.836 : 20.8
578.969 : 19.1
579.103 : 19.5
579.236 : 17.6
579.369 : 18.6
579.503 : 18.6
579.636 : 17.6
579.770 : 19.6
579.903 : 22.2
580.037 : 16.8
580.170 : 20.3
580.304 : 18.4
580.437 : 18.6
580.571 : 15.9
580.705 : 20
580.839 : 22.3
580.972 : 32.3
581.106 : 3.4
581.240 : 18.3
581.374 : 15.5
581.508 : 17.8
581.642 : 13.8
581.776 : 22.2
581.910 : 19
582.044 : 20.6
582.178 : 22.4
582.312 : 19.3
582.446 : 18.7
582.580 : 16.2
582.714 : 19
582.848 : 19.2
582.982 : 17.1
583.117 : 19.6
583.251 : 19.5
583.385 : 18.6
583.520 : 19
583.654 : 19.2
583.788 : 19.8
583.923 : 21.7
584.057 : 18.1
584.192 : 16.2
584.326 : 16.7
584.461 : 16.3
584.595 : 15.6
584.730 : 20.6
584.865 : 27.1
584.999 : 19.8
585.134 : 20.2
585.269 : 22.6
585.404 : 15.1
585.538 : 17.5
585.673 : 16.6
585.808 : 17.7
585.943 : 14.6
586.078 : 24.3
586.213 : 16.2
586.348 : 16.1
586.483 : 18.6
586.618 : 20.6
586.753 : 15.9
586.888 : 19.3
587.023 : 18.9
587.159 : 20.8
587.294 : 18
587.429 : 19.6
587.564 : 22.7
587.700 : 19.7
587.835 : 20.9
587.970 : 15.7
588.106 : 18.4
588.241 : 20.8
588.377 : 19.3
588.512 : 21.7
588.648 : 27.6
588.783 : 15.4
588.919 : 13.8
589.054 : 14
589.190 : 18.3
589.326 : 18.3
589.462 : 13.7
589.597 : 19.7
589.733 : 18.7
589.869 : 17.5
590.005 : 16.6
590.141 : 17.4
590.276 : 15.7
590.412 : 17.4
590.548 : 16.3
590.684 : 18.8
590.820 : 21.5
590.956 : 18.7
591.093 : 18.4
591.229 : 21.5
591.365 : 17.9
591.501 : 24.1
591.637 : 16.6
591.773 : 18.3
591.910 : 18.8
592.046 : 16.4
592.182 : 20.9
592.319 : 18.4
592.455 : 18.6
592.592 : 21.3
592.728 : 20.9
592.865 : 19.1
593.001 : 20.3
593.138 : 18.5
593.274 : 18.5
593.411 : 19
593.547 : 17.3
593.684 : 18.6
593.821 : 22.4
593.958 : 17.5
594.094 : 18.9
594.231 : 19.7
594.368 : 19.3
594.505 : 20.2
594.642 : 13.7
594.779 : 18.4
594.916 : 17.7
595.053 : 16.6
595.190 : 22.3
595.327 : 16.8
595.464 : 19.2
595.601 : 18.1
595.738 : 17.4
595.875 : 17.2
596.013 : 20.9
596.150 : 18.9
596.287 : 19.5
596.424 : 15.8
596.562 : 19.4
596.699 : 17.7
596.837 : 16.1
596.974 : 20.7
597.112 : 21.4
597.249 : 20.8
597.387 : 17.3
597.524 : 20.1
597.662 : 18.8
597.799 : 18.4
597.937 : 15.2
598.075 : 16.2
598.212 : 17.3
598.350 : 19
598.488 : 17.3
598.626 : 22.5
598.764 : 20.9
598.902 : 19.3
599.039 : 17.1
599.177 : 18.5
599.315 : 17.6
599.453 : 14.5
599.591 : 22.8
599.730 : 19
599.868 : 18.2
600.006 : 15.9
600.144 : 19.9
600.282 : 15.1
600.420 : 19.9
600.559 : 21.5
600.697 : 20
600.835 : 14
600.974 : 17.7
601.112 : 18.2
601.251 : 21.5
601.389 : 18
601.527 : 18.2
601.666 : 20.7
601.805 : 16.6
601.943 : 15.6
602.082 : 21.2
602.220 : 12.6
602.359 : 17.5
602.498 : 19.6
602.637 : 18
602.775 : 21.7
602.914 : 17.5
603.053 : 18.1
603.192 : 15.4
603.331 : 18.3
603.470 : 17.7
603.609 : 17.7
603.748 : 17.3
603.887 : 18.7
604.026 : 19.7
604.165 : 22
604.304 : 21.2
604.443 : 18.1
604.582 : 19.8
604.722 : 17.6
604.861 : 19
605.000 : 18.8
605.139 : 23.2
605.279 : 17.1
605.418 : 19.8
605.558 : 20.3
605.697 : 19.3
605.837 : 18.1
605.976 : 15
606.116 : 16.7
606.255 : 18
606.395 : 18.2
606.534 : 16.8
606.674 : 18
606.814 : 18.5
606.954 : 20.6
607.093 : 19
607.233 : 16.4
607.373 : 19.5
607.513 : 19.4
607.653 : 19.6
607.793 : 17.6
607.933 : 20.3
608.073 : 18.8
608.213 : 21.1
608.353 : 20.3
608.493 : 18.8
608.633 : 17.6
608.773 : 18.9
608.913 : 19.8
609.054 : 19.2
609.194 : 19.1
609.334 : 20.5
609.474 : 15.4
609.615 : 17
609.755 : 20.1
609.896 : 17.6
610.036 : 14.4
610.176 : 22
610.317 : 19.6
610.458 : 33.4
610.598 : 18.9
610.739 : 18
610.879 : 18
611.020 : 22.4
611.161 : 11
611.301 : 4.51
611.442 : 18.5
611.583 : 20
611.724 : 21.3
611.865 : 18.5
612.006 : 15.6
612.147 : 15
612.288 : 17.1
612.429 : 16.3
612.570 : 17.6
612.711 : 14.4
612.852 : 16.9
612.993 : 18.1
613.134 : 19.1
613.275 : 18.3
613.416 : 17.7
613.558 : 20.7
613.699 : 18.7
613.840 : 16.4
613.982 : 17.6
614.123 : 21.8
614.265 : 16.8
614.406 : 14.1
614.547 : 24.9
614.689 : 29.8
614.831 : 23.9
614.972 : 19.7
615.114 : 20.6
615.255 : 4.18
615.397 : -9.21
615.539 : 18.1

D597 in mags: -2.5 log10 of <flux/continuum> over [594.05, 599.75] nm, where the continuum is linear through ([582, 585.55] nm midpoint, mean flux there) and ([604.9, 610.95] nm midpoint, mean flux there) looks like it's 0.032 mag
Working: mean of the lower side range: 19.1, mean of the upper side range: 19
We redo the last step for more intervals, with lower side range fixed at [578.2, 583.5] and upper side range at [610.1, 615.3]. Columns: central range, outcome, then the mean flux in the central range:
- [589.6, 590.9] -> 0.04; 17.9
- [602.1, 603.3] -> 0.05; 17.7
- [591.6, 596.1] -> -0.01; 18.7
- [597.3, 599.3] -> 0.00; 18.4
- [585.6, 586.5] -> 0.05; 17.7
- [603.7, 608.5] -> -0.03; 18.9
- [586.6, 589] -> -0.05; 19.3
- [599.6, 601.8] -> 0.00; 18.6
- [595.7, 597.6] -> -0.02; 18.8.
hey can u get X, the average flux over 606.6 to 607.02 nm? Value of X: 19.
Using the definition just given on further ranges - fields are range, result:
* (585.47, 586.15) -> 18.1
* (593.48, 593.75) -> 17.9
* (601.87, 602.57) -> 17.3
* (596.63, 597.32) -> 19.3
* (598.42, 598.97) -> 20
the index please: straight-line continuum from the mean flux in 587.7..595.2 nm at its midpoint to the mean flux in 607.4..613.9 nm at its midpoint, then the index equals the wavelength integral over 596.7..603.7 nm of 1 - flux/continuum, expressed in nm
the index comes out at 0.07 nm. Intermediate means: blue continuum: 18.6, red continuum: 18.3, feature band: 18.3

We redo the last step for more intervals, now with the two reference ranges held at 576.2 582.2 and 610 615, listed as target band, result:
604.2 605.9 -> -0.068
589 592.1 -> 0.106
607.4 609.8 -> -0.046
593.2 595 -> 0.015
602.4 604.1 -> 0.034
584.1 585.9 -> 0.014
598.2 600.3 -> 0.015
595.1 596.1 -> -0.006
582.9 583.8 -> -0.011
